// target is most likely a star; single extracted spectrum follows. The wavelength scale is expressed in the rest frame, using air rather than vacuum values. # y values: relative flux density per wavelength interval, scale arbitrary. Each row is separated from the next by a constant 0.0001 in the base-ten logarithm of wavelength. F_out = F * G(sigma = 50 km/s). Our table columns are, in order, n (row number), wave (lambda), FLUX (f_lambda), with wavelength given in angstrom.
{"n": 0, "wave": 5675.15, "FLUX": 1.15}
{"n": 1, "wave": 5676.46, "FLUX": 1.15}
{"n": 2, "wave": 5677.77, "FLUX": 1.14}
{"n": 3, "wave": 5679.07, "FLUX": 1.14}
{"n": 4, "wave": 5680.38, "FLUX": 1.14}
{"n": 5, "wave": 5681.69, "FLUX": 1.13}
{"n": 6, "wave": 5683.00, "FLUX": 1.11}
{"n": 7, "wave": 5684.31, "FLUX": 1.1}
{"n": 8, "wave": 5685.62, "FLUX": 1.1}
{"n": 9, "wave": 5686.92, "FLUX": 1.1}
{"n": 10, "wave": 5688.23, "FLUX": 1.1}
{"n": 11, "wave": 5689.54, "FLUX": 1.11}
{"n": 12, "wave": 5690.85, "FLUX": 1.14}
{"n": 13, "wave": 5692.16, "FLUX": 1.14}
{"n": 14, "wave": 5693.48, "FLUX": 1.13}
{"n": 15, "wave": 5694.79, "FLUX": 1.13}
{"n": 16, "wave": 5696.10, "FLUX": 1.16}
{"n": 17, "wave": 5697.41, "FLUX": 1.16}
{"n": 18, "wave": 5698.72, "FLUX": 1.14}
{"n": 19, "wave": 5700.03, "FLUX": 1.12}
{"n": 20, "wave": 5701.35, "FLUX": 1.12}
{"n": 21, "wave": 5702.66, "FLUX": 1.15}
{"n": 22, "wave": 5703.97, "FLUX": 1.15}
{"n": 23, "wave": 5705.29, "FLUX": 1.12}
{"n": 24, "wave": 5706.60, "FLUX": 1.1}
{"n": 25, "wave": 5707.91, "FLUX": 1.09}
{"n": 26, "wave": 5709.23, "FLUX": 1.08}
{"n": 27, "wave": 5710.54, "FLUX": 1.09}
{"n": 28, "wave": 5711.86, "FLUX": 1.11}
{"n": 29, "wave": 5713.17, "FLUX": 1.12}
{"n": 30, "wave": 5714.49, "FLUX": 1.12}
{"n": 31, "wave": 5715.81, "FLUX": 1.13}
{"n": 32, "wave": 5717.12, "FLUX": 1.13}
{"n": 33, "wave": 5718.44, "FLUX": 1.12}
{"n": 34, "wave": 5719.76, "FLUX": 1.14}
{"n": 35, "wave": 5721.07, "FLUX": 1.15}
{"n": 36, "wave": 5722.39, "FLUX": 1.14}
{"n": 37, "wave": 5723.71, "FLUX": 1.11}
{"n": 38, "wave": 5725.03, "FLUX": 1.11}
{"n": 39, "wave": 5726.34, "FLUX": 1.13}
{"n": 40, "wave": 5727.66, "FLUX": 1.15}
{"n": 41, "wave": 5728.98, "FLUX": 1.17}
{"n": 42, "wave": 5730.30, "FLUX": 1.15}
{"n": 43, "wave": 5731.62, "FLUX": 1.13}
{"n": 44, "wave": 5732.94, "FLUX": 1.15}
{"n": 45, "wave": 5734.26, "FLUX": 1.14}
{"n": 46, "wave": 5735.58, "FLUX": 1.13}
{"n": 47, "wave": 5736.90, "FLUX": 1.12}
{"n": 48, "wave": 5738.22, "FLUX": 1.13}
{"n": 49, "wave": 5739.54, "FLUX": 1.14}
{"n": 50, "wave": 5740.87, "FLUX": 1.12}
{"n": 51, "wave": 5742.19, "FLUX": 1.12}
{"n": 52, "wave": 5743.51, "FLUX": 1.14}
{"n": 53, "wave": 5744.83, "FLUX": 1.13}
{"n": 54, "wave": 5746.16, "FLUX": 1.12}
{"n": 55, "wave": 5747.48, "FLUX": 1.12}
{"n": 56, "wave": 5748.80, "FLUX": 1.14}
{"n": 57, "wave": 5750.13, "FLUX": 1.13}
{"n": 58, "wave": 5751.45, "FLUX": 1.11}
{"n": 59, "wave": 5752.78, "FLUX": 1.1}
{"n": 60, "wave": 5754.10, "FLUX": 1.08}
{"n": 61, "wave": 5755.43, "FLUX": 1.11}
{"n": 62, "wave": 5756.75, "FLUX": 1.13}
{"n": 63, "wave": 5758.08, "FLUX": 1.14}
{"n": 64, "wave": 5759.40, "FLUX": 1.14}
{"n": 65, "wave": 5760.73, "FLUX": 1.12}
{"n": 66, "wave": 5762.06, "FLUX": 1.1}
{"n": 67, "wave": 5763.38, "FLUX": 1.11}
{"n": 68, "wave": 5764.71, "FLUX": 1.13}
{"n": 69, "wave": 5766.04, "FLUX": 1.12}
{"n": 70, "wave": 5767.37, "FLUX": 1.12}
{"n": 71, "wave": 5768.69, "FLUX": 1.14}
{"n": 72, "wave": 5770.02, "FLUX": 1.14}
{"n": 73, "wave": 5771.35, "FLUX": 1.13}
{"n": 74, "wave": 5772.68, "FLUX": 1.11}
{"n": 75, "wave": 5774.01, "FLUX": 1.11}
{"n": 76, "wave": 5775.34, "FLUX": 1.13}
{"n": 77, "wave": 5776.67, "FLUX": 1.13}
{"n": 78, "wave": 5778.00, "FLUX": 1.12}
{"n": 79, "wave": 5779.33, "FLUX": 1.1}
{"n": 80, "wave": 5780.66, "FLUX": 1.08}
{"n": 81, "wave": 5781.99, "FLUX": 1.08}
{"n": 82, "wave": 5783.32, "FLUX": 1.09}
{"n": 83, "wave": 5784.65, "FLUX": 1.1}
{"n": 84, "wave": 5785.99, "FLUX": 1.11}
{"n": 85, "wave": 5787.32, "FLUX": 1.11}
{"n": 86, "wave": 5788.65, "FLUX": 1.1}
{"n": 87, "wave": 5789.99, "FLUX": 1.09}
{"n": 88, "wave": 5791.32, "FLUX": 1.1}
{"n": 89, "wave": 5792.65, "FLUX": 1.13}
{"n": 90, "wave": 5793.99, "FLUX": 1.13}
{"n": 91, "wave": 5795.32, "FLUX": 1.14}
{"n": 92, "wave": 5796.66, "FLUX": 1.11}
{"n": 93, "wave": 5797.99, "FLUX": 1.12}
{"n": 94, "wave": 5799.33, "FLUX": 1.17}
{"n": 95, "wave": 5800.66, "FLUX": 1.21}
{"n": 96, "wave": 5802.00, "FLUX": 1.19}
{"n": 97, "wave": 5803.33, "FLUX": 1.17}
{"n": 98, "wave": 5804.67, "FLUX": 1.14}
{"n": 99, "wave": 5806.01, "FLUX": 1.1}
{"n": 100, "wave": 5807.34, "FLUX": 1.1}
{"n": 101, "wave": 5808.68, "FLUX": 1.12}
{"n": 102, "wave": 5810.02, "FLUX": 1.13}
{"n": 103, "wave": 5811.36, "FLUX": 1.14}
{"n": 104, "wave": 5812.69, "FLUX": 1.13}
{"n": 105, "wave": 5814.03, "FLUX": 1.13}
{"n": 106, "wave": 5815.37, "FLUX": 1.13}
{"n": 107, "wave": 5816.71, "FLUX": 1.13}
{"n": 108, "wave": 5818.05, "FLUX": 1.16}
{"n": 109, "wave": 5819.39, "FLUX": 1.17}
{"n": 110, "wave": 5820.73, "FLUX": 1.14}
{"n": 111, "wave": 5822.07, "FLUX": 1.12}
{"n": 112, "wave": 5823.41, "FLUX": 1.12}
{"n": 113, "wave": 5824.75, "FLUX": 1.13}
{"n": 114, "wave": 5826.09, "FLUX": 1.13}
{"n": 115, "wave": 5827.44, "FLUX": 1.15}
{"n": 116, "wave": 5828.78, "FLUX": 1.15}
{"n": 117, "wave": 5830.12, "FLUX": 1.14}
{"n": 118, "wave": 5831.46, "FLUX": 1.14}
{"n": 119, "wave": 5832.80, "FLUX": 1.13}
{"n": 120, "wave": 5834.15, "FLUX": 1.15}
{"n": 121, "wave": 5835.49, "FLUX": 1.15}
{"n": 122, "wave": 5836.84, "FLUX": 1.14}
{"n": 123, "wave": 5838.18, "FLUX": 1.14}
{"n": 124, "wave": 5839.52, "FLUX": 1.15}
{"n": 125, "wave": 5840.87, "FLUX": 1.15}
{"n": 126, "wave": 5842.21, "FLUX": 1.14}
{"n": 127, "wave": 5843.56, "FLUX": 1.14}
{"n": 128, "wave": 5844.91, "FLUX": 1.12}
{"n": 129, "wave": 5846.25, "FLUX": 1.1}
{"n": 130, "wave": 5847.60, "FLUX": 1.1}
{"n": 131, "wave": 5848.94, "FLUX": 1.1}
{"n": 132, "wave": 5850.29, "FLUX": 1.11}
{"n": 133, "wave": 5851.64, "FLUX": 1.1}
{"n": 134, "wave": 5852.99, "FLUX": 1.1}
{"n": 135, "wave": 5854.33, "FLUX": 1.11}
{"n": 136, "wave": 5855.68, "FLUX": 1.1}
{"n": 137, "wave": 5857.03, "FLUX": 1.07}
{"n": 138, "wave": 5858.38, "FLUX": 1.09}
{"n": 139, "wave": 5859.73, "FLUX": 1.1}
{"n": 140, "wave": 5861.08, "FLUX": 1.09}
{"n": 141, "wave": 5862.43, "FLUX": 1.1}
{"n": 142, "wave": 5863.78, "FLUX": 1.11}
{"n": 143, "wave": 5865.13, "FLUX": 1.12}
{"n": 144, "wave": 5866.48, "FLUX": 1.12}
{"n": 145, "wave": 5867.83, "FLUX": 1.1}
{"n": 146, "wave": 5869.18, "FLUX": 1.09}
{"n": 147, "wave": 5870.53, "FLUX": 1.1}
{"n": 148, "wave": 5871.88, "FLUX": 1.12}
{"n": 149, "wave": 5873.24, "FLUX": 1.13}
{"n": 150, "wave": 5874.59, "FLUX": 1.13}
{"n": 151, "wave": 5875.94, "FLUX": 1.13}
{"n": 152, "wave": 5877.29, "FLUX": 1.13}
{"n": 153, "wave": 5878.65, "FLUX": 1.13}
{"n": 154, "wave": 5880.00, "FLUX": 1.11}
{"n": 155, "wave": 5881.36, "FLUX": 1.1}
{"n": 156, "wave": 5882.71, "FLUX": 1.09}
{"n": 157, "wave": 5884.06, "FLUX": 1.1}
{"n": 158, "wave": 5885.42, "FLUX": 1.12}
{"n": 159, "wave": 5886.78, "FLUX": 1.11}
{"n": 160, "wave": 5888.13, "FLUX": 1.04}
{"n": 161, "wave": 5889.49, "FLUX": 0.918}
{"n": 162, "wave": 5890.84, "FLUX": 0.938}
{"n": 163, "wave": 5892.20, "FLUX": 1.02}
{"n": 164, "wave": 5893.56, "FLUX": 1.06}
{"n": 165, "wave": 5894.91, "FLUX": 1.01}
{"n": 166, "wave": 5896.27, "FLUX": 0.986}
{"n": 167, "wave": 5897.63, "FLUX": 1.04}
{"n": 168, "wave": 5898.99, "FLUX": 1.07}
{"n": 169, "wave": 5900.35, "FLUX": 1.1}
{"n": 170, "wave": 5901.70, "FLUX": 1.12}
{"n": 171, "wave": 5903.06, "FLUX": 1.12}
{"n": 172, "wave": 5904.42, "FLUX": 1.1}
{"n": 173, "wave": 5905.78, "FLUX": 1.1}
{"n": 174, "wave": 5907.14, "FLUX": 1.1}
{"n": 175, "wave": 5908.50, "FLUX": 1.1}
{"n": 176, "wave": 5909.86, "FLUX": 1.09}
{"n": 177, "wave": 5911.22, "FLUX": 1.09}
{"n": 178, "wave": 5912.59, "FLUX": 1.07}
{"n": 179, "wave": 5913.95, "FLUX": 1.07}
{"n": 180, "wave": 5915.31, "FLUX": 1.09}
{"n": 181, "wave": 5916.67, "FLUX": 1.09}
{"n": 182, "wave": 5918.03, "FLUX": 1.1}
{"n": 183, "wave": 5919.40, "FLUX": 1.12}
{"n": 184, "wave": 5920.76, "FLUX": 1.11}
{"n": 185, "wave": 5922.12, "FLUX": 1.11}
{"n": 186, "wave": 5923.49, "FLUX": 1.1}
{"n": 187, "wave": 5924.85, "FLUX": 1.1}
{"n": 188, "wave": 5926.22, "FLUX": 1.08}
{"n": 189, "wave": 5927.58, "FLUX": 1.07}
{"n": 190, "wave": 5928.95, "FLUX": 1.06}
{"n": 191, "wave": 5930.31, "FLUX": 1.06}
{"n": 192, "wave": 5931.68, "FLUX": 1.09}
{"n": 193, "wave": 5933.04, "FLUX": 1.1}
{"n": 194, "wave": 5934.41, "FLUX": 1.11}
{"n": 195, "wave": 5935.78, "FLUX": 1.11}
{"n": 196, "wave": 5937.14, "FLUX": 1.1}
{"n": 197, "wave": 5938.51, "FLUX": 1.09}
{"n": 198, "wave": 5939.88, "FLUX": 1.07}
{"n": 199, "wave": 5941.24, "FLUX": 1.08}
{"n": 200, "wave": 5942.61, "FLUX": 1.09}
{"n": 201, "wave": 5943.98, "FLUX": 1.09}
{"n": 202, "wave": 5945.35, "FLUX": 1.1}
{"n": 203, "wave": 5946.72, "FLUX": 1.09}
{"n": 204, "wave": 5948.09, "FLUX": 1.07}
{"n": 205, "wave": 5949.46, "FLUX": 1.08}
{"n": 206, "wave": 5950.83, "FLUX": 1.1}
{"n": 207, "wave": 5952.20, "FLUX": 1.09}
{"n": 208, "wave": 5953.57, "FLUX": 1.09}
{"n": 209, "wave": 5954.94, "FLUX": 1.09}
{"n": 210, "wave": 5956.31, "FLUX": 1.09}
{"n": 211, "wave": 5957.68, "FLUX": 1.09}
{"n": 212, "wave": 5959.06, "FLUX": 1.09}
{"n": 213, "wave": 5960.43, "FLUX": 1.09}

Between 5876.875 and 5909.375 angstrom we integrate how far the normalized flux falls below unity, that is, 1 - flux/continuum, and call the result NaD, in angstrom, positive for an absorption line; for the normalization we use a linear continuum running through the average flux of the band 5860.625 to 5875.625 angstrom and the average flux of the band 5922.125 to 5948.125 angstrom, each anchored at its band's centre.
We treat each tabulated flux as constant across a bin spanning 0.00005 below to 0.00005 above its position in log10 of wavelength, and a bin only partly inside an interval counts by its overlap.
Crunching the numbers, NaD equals 0.9 angstrom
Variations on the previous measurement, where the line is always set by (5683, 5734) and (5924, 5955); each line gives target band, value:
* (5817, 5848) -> -0.9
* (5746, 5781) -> -0.1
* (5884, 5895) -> 0.6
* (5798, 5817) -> -0.5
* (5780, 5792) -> 0.2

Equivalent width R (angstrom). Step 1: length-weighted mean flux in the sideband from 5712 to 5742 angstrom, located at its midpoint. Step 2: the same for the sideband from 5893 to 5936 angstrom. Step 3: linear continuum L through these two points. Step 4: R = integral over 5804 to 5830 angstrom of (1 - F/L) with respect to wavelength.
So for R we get -0.5 angstrom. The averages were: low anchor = 1.13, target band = 1.13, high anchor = 1.08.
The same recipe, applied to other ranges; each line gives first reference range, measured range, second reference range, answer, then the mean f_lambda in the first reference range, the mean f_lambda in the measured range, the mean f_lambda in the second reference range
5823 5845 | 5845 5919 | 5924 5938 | 1.75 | 1.14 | 1.09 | 1.09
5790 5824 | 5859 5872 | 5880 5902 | -0.32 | 1.14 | 1.1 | 1.05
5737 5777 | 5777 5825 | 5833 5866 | -0.29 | 1.12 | 1.13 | 1.12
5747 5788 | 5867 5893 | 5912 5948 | 0.32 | 1.12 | 1.08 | 1.09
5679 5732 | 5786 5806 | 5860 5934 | -0.49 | 1.13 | 1.13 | 1.09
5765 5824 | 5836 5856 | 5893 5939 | -0.21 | 1.13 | 1.12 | 1.09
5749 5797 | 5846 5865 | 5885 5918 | -0.29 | 1.11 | 1.1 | 1.07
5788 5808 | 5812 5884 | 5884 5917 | -1.41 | 1.13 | 1.12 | 1.07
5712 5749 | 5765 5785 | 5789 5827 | 0.35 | 1.13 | 1.11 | 1.13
